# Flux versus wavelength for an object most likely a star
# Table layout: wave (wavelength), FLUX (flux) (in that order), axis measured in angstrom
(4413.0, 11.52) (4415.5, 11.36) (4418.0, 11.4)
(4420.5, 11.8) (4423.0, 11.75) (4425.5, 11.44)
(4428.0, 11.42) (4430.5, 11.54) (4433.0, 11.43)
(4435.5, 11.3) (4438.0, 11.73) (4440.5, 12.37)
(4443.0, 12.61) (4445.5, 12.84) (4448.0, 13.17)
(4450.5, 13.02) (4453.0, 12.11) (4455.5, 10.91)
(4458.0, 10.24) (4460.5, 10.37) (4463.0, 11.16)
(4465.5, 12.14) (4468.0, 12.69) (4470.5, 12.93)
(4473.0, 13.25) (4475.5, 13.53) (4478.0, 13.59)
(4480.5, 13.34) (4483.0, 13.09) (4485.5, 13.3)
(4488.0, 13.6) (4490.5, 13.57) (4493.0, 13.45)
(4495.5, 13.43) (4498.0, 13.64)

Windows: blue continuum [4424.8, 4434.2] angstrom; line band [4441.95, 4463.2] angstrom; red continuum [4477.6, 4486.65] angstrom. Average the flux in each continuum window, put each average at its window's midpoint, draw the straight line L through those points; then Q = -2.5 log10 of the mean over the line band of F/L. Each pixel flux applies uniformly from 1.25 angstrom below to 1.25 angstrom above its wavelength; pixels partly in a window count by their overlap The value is 0.036 mag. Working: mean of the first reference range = 11.5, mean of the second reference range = 13.3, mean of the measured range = 11.9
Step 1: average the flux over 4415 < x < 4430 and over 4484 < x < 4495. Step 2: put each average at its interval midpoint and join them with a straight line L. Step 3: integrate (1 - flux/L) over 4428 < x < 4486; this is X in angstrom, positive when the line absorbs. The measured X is 1.3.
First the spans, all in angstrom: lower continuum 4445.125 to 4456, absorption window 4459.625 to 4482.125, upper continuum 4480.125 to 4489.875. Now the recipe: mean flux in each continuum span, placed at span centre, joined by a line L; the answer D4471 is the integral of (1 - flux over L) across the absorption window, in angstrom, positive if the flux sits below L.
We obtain 0.7 angstrom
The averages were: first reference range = 12.5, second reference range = 13.3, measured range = 12.6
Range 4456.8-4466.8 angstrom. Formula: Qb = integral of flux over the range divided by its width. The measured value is 11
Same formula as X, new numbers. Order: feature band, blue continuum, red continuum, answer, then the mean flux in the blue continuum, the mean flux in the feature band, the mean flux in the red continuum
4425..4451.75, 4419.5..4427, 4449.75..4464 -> -1.5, 11.7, 12.1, 11.2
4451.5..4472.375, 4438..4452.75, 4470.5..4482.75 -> 2.2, 12.7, 11.6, 13.3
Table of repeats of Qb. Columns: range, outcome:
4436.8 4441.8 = 12.1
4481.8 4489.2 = 13.3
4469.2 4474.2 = 13.1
